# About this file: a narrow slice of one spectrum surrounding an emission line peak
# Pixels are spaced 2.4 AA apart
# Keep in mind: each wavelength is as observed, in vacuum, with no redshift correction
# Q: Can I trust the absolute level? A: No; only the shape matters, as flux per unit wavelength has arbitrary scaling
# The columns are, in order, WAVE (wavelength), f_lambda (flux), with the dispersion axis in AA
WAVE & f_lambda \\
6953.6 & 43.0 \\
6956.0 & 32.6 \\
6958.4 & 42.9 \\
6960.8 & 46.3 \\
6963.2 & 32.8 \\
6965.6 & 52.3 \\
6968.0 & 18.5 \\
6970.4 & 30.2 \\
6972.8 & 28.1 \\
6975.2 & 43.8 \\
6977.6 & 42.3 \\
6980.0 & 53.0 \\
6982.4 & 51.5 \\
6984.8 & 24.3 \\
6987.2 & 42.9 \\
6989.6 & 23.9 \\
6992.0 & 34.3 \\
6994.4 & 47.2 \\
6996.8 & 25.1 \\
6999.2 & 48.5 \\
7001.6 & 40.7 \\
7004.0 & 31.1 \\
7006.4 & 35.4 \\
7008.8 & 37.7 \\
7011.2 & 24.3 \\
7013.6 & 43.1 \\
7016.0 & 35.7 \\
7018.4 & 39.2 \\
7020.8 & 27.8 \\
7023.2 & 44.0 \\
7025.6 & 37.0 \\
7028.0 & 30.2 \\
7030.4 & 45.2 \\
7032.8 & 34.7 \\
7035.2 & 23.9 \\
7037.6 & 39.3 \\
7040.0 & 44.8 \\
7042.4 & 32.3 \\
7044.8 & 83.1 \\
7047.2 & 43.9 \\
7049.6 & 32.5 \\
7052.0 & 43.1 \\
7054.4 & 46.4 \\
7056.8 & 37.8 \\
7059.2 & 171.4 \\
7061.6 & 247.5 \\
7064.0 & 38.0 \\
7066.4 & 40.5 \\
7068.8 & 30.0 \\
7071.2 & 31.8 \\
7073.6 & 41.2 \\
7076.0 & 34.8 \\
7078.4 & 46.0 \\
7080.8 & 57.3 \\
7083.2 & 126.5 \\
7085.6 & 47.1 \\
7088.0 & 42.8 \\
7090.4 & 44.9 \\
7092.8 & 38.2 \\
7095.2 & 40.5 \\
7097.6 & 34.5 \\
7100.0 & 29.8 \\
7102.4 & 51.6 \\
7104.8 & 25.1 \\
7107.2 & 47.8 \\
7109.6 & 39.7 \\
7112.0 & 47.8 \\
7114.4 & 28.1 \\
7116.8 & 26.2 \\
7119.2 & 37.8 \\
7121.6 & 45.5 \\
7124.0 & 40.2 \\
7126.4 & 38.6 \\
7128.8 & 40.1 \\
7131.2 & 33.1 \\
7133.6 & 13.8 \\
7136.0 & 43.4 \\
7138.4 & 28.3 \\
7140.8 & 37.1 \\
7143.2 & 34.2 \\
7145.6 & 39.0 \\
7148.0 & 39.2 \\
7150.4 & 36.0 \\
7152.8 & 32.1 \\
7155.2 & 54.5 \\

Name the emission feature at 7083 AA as [N II] 6583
